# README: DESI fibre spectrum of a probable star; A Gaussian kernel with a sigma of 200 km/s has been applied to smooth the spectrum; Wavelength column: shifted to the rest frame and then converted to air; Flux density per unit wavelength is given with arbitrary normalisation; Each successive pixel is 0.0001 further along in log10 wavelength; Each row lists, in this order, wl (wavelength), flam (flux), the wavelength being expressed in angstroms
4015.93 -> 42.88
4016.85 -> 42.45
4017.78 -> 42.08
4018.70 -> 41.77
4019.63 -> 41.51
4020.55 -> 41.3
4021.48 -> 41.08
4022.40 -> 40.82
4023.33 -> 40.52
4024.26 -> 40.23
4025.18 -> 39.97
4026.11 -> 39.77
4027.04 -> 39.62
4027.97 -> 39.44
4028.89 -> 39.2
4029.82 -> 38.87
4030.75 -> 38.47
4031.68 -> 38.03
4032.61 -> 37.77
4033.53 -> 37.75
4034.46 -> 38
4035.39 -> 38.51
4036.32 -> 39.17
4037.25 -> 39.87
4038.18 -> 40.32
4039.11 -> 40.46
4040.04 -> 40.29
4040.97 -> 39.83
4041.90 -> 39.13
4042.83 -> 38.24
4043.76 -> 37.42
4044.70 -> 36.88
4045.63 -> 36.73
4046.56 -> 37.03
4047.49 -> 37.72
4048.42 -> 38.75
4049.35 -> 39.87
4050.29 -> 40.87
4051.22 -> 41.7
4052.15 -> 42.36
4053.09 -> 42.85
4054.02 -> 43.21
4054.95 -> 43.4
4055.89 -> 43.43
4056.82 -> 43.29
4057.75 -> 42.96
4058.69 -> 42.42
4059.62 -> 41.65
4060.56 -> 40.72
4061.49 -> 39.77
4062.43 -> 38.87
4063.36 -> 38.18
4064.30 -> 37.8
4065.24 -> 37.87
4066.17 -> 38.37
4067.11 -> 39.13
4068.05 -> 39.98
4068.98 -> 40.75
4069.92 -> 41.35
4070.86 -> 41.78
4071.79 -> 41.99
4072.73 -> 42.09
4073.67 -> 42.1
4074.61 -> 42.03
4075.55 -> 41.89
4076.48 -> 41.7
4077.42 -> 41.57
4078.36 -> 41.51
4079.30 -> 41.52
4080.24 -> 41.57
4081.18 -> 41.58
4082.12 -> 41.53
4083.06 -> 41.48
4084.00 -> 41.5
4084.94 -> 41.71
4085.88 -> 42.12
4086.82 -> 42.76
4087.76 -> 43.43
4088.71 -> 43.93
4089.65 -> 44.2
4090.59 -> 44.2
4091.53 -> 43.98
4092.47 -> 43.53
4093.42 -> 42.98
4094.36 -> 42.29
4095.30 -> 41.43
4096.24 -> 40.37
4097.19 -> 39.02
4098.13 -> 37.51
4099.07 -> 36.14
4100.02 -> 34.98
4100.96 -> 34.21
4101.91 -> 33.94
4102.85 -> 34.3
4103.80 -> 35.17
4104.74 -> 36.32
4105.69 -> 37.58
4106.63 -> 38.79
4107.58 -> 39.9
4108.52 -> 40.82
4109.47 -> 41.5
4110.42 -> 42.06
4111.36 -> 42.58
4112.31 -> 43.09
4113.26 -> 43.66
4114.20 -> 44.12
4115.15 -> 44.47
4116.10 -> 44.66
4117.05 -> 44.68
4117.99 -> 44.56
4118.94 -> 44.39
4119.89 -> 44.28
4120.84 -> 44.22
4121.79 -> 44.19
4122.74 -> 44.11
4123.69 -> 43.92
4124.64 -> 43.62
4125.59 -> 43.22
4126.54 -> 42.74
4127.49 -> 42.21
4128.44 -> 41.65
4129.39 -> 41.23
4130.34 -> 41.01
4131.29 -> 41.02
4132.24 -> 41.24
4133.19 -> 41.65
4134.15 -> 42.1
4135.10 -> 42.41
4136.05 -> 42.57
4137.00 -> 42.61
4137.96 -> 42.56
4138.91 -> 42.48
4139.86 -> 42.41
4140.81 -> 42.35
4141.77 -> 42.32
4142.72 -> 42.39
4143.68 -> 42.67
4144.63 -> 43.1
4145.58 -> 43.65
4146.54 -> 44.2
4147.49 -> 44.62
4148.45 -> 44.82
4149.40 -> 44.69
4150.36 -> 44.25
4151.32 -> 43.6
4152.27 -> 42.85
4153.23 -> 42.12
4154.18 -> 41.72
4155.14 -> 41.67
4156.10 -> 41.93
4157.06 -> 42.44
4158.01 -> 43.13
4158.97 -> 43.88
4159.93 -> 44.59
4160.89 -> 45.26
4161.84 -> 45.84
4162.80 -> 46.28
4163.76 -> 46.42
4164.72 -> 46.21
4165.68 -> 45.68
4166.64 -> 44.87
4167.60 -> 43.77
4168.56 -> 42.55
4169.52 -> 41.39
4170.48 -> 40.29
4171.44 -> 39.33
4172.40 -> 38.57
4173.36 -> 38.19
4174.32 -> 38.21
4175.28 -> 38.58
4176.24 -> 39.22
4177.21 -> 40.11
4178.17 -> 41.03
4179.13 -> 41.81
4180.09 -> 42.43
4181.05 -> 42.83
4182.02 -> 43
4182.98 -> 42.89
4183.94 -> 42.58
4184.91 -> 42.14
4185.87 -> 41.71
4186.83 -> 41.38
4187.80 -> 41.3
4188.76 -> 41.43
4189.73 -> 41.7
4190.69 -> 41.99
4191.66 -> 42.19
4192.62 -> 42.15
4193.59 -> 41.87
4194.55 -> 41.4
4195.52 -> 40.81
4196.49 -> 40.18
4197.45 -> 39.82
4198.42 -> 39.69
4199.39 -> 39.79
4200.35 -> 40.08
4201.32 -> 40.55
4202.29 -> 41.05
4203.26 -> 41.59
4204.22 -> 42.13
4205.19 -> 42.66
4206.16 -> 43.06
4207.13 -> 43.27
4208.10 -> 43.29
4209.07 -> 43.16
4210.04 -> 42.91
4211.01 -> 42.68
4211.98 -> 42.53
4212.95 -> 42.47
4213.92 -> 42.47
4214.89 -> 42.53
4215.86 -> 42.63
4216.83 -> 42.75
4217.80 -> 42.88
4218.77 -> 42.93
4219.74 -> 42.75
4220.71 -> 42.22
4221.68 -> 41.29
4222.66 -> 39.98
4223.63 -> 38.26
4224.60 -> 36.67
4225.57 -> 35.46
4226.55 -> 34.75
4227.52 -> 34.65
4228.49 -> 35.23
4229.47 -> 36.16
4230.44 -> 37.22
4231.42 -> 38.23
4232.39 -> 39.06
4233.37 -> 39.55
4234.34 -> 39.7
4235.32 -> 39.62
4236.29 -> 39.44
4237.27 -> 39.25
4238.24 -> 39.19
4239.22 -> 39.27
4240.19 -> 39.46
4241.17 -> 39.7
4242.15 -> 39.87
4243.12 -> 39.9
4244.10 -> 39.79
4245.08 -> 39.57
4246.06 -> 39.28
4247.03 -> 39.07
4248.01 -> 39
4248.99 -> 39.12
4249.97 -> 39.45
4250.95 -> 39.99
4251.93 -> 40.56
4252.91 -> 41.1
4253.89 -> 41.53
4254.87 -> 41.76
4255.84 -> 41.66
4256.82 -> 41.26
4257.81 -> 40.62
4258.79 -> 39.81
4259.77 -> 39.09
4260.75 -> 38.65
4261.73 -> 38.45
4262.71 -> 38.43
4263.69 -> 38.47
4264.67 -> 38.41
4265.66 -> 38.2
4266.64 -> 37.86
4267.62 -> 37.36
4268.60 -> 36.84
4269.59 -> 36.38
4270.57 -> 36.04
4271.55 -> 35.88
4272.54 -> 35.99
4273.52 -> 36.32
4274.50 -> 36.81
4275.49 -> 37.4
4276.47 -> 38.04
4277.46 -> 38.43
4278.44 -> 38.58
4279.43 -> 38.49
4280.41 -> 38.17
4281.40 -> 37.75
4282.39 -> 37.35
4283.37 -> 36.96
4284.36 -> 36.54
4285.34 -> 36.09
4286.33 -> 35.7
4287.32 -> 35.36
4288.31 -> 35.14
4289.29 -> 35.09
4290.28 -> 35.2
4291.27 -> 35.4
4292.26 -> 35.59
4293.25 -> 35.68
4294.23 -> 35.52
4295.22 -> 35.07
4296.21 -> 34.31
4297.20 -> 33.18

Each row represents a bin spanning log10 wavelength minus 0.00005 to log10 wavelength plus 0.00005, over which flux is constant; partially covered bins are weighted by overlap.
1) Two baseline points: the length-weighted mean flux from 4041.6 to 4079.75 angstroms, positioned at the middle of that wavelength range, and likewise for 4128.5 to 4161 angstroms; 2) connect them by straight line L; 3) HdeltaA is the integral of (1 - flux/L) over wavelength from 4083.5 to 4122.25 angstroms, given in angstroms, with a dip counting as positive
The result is 0.4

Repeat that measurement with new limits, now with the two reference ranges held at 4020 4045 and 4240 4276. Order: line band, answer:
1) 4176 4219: -3.15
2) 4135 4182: -4.33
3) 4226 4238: 0.36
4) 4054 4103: -2.07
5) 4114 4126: -1.55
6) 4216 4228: -0.21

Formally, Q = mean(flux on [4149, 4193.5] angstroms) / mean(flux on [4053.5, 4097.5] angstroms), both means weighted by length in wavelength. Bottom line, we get 1.02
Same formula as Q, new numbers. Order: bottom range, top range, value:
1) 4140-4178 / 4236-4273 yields 0.91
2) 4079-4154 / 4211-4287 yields 0.93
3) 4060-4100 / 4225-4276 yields 0.94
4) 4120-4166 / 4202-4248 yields 0.93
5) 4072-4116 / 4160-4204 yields 1.02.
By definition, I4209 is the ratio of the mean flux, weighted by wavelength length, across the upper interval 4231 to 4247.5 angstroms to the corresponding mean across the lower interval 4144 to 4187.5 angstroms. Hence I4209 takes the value 0.92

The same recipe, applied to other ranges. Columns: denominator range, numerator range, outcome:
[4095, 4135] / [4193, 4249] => 0.98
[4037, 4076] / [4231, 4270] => 0.98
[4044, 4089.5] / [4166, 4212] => 1.01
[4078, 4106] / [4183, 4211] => 1.04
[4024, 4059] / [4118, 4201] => 1.06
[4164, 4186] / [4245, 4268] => 0.95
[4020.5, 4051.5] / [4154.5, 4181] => 1.08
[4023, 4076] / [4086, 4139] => 1.04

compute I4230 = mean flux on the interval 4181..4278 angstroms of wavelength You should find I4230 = 40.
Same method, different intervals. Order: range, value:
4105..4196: 42.5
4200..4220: 42.4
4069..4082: 41.7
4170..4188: 40.8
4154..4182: 42.4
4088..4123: 41.1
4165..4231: 41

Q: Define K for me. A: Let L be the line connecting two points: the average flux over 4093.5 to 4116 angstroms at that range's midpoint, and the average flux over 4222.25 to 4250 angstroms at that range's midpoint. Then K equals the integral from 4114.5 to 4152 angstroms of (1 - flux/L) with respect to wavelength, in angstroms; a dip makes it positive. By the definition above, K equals -3.72 angstroms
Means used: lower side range 39.5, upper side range 38.5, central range 43.2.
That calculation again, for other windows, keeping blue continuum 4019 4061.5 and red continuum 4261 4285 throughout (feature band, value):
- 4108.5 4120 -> -1.26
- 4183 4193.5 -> -0.95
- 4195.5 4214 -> -1.69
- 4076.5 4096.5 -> -1.43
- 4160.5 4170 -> -1.51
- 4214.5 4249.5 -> -1.30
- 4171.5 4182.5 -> -0.51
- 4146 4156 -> -1.18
